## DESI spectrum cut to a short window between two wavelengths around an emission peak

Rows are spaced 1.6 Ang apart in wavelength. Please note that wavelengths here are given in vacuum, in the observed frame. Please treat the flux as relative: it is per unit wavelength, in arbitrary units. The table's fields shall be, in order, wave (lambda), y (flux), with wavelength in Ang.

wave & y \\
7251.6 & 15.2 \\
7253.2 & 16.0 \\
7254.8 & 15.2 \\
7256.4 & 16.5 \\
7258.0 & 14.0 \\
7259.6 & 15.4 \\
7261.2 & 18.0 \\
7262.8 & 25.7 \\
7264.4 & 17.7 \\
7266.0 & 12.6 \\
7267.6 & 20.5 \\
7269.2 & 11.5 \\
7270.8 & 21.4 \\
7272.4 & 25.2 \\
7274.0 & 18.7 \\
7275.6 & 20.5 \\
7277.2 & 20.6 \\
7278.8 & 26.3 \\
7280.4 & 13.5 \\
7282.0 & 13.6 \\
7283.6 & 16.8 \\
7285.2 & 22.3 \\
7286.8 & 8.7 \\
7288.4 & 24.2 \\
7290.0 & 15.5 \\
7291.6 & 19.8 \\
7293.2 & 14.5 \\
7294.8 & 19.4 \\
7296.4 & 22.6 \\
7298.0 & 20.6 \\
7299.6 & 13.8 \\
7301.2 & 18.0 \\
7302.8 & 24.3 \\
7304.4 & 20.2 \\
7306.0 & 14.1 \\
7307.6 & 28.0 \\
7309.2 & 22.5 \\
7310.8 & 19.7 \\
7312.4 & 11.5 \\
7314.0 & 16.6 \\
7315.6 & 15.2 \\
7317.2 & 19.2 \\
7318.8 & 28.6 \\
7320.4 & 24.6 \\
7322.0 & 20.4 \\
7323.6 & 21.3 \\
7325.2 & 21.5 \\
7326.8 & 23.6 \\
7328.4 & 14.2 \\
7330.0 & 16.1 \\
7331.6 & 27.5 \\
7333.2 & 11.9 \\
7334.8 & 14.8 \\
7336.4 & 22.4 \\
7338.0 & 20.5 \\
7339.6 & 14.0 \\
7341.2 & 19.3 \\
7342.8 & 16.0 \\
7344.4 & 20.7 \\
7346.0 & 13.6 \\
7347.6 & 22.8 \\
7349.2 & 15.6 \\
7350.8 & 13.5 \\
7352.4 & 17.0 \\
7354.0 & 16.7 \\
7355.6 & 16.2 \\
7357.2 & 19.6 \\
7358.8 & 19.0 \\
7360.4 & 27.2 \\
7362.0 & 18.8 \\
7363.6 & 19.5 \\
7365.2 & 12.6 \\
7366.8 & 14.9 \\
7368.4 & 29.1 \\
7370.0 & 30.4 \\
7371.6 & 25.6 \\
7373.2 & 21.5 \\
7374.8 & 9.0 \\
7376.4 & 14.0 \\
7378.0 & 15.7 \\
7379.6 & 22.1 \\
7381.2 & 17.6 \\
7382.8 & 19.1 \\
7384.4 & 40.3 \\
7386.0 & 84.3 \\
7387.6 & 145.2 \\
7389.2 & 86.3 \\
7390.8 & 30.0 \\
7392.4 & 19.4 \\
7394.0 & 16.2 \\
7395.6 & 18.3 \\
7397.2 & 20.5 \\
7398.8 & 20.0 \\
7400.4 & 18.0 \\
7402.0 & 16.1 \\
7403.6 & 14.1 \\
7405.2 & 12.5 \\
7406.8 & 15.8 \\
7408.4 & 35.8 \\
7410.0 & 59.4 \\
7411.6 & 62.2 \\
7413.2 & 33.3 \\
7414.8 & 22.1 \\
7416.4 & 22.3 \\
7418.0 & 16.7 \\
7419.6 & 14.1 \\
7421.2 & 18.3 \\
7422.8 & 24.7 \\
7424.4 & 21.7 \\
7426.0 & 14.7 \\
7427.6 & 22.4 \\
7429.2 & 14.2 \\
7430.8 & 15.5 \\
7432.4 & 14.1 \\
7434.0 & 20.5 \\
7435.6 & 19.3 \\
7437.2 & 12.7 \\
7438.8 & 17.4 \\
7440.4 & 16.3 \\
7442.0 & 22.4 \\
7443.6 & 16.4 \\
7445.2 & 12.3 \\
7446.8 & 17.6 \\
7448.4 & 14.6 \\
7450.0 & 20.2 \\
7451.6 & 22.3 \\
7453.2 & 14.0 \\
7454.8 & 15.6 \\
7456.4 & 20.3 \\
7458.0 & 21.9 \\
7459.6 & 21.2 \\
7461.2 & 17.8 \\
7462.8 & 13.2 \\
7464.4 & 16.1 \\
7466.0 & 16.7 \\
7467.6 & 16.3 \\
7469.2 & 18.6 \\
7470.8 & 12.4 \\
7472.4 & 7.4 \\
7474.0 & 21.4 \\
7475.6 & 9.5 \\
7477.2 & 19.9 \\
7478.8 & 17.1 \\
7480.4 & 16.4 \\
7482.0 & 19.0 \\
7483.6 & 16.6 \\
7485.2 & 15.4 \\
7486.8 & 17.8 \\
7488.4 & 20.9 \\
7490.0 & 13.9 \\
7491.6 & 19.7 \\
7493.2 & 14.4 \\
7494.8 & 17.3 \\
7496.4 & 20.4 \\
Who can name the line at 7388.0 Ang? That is Halpha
